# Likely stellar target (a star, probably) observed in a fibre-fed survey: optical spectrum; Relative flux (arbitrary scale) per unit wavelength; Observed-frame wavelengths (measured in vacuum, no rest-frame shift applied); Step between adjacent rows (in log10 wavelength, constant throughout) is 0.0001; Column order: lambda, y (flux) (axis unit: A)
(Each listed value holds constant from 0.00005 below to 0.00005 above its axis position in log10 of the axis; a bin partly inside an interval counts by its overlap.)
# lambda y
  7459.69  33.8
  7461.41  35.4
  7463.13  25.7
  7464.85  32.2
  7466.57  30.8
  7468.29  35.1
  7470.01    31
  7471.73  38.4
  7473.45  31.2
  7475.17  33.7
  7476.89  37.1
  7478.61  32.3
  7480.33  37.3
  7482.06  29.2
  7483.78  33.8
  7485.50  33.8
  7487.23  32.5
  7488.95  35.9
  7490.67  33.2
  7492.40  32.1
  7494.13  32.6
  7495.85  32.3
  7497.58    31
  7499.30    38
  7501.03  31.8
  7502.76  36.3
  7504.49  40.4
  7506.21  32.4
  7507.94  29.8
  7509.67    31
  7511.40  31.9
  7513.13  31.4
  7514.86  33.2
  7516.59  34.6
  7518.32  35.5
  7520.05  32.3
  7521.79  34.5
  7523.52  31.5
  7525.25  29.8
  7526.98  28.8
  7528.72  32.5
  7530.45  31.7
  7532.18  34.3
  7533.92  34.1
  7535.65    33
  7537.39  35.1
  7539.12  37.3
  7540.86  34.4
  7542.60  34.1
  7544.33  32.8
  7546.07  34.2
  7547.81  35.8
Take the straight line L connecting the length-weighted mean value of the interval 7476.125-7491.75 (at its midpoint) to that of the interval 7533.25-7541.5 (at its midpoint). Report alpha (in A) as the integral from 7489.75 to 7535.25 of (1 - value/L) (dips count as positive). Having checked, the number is 1.9 A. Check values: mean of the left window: 33.9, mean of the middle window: 33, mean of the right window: 34.8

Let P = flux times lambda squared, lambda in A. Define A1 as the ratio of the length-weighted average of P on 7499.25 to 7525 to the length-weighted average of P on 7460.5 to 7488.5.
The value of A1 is 1.0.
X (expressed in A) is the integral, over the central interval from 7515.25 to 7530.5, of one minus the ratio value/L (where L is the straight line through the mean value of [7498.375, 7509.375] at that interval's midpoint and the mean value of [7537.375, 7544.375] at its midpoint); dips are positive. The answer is 1.0 A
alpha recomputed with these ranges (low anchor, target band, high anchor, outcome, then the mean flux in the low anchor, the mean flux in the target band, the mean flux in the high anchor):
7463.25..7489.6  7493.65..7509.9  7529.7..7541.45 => 0.0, 33.4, 33.7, 34.3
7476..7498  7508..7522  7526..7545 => 0.3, 33.4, 32.8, 33.5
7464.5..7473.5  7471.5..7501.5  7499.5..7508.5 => 0.3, 33.3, 33.6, 34.6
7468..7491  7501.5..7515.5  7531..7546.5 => 0.3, 33.9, 33.3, 34.3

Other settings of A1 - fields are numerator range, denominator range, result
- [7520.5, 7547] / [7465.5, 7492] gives 1.00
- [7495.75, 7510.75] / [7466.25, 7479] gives 1.00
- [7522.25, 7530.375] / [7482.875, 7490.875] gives 0.92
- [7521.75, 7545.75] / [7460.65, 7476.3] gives 1.03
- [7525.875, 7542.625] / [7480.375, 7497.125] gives 1.03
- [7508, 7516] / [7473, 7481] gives 0.93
